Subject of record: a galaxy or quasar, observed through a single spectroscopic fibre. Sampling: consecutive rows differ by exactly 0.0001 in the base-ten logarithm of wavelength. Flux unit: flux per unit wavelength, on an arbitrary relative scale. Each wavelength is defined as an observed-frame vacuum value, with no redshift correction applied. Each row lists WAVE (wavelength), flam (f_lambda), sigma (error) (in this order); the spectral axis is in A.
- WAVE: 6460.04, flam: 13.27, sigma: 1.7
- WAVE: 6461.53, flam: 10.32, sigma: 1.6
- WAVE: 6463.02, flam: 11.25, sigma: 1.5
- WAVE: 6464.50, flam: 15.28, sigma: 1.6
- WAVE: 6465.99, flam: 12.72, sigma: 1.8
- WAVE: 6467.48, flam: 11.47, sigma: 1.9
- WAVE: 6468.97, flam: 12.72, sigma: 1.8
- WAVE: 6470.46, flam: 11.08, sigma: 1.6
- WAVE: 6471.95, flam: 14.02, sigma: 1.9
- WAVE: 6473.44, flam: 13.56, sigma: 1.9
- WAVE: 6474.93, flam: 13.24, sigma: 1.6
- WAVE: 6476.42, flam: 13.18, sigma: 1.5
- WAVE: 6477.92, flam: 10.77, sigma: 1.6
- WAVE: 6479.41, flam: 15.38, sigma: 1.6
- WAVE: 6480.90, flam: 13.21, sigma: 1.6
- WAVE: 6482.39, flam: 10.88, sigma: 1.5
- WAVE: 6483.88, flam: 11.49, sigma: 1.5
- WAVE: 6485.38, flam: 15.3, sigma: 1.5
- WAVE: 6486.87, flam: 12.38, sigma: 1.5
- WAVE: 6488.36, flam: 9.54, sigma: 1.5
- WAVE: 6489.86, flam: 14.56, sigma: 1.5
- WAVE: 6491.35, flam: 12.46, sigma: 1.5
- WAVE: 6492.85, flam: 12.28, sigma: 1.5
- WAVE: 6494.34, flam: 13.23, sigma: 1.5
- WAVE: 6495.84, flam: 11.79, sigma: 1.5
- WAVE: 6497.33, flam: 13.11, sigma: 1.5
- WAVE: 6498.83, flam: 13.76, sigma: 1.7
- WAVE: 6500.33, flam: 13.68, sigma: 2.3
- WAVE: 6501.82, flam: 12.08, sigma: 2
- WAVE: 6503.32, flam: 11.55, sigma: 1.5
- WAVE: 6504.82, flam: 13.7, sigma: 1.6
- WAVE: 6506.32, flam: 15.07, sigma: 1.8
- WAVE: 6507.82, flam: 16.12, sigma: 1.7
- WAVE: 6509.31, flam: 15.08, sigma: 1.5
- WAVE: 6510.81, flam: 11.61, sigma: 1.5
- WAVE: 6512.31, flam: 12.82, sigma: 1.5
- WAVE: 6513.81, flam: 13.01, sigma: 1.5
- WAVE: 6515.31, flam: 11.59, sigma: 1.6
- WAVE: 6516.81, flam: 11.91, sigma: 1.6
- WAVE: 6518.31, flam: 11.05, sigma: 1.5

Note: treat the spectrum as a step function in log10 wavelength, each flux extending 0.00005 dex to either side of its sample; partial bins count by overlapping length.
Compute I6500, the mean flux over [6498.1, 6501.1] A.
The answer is 13.7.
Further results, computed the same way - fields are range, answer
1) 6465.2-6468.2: 12.1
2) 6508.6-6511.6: 13.3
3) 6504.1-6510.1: 15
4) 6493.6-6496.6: 12.5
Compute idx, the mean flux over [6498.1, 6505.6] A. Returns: 13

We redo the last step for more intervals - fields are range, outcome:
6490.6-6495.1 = 12.7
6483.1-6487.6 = 13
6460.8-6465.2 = 12.3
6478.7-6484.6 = 12.7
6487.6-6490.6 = 12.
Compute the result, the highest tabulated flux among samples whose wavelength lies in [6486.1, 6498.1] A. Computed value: 14.56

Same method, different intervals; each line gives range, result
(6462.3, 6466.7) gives 15.28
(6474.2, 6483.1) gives 15.38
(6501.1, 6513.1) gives 16.12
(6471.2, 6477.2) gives 14.02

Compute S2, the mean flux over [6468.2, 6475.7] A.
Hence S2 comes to 12.9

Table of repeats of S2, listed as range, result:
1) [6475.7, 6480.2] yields 13.1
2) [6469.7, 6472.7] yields 12.6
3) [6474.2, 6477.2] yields 13.2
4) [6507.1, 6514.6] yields 13.7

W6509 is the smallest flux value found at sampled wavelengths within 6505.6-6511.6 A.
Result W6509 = 11.61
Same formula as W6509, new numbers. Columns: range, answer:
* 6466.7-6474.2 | 11.08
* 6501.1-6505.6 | 11.55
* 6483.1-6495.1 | 9.54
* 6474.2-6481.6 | 10.77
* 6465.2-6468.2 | 11.47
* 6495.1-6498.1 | 11.79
